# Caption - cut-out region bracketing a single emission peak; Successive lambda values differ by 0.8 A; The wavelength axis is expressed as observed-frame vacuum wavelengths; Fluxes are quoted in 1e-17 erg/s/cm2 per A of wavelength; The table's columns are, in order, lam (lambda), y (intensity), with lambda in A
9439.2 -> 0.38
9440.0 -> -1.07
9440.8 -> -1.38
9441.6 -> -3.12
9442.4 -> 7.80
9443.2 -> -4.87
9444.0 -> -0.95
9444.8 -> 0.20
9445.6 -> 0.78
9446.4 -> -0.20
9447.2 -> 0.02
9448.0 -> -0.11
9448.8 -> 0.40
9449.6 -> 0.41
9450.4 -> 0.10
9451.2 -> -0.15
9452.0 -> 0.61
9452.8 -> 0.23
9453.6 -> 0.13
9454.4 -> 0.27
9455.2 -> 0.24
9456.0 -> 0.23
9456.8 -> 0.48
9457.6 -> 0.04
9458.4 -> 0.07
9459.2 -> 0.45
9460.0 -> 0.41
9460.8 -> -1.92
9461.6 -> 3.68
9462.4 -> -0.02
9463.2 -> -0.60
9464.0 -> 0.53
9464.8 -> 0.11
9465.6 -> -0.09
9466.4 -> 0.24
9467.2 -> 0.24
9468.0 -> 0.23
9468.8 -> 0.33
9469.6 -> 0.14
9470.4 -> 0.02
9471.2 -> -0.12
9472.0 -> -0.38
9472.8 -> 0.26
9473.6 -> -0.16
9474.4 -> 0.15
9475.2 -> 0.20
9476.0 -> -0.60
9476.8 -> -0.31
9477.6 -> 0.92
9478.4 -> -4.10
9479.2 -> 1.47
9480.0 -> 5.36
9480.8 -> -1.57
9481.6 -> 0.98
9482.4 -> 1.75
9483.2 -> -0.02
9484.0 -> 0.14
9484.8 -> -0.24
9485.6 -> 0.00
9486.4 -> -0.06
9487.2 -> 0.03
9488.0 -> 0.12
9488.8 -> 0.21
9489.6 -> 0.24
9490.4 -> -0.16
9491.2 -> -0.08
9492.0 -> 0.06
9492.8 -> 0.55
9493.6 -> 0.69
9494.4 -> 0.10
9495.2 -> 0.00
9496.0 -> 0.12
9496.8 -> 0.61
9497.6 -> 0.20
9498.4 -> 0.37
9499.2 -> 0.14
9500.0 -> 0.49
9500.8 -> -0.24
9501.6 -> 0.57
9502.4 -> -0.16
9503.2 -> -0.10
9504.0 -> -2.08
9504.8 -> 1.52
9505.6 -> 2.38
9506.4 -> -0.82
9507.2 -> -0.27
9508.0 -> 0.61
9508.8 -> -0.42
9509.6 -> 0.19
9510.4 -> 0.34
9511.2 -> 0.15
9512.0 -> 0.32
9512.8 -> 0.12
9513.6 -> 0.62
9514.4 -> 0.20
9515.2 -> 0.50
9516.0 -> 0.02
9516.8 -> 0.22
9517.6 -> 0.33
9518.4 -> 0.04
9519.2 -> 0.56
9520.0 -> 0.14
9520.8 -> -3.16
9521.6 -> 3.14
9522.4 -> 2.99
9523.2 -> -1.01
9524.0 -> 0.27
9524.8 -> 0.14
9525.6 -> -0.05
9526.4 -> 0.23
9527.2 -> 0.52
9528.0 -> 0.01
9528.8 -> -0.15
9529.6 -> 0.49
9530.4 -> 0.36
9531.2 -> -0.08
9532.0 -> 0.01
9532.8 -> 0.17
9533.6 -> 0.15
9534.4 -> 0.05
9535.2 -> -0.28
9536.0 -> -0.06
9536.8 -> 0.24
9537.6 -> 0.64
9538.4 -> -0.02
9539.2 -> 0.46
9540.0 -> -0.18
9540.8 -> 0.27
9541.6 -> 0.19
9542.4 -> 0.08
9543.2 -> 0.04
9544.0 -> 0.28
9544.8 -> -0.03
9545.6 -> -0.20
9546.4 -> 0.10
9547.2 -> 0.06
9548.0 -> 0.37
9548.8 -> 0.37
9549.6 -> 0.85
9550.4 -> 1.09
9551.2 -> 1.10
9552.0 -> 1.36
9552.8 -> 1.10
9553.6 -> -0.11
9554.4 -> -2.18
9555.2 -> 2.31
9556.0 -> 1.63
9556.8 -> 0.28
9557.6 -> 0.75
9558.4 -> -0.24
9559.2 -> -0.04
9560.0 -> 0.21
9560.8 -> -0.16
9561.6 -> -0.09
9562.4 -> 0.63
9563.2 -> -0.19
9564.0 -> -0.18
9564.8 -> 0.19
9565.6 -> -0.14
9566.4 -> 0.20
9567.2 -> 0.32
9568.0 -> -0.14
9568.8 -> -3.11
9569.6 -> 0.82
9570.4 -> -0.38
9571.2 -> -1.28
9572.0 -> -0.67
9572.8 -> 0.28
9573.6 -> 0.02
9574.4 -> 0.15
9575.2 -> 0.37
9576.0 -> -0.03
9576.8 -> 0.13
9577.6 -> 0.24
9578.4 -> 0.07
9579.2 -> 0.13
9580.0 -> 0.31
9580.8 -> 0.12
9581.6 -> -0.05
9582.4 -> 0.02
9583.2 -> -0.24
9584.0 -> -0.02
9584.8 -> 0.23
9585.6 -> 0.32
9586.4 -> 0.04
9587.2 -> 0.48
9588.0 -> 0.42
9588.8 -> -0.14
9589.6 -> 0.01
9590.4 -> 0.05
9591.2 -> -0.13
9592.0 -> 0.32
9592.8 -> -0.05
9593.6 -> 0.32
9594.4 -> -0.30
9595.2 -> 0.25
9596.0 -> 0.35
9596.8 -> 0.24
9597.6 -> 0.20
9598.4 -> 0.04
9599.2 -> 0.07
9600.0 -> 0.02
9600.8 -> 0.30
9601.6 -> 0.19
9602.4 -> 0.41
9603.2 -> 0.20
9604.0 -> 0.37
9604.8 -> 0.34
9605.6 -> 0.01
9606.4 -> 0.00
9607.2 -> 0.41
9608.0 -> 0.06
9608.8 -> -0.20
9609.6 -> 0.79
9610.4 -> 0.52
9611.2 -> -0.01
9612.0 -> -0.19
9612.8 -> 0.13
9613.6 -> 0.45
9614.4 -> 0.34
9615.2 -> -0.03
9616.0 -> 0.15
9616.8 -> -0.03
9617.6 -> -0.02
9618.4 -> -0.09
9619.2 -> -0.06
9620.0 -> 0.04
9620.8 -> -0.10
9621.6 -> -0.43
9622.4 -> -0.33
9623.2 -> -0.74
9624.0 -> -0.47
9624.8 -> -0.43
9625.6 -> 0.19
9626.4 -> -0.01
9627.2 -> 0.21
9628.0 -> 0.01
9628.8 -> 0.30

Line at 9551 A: Hbeta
